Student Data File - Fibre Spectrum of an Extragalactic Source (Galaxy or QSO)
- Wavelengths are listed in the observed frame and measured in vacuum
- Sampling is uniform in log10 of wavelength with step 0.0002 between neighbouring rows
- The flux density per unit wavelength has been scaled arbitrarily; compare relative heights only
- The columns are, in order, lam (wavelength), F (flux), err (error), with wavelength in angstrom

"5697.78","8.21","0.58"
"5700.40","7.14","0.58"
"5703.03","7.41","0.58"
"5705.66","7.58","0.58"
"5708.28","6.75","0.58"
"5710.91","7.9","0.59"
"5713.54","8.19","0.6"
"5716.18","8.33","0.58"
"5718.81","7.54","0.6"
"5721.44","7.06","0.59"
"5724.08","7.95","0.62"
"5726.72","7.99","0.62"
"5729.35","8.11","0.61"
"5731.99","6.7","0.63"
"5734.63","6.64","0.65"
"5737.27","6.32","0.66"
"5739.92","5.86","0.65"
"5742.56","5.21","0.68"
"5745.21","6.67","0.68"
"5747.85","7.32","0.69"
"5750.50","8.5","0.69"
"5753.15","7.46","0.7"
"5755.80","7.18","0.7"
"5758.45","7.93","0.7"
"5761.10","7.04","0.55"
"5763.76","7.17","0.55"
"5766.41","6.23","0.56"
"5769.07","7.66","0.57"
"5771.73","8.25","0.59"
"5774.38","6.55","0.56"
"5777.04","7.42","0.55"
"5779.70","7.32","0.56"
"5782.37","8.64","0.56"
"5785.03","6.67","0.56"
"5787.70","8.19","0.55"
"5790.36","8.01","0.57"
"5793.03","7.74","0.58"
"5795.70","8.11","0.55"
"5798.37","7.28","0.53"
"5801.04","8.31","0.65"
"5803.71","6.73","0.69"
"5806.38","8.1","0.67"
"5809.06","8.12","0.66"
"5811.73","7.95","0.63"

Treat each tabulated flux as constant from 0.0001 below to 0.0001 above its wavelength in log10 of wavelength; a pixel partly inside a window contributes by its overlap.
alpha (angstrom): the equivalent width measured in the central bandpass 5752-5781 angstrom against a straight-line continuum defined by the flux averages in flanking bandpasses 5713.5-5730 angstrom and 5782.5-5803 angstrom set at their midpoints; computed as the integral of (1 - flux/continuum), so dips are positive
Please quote 1.9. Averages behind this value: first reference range 7.85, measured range 7.29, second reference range 7.78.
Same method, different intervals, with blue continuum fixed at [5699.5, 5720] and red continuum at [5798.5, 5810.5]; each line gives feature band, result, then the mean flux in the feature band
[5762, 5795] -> 1.0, 7.49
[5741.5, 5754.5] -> 1.0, 7.07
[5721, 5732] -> -0.1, 7.7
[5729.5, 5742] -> 1.9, 6.47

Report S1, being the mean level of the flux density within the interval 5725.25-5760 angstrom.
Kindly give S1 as 7.07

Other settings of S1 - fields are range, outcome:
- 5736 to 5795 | 7.25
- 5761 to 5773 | 7.28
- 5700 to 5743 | 7.26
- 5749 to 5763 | 7.6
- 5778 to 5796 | 7.78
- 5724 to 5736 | 7.43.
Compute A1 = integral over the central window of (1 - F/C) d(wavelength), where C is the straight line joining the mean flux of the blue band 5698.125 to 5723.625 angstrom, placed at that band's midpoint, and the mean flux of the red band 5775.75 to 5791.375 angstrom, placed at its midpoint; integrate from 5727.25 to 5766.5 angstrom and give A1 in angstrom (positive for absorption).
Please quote 3.3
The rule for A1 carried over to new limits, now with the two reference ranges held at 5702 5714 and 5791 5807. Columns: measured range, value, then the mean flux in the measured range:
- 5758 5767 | 0.7 angstrom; 7.08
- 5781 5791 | -0.2 angstrom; 7.86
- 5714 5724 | -0.2 angstrom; 7.72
